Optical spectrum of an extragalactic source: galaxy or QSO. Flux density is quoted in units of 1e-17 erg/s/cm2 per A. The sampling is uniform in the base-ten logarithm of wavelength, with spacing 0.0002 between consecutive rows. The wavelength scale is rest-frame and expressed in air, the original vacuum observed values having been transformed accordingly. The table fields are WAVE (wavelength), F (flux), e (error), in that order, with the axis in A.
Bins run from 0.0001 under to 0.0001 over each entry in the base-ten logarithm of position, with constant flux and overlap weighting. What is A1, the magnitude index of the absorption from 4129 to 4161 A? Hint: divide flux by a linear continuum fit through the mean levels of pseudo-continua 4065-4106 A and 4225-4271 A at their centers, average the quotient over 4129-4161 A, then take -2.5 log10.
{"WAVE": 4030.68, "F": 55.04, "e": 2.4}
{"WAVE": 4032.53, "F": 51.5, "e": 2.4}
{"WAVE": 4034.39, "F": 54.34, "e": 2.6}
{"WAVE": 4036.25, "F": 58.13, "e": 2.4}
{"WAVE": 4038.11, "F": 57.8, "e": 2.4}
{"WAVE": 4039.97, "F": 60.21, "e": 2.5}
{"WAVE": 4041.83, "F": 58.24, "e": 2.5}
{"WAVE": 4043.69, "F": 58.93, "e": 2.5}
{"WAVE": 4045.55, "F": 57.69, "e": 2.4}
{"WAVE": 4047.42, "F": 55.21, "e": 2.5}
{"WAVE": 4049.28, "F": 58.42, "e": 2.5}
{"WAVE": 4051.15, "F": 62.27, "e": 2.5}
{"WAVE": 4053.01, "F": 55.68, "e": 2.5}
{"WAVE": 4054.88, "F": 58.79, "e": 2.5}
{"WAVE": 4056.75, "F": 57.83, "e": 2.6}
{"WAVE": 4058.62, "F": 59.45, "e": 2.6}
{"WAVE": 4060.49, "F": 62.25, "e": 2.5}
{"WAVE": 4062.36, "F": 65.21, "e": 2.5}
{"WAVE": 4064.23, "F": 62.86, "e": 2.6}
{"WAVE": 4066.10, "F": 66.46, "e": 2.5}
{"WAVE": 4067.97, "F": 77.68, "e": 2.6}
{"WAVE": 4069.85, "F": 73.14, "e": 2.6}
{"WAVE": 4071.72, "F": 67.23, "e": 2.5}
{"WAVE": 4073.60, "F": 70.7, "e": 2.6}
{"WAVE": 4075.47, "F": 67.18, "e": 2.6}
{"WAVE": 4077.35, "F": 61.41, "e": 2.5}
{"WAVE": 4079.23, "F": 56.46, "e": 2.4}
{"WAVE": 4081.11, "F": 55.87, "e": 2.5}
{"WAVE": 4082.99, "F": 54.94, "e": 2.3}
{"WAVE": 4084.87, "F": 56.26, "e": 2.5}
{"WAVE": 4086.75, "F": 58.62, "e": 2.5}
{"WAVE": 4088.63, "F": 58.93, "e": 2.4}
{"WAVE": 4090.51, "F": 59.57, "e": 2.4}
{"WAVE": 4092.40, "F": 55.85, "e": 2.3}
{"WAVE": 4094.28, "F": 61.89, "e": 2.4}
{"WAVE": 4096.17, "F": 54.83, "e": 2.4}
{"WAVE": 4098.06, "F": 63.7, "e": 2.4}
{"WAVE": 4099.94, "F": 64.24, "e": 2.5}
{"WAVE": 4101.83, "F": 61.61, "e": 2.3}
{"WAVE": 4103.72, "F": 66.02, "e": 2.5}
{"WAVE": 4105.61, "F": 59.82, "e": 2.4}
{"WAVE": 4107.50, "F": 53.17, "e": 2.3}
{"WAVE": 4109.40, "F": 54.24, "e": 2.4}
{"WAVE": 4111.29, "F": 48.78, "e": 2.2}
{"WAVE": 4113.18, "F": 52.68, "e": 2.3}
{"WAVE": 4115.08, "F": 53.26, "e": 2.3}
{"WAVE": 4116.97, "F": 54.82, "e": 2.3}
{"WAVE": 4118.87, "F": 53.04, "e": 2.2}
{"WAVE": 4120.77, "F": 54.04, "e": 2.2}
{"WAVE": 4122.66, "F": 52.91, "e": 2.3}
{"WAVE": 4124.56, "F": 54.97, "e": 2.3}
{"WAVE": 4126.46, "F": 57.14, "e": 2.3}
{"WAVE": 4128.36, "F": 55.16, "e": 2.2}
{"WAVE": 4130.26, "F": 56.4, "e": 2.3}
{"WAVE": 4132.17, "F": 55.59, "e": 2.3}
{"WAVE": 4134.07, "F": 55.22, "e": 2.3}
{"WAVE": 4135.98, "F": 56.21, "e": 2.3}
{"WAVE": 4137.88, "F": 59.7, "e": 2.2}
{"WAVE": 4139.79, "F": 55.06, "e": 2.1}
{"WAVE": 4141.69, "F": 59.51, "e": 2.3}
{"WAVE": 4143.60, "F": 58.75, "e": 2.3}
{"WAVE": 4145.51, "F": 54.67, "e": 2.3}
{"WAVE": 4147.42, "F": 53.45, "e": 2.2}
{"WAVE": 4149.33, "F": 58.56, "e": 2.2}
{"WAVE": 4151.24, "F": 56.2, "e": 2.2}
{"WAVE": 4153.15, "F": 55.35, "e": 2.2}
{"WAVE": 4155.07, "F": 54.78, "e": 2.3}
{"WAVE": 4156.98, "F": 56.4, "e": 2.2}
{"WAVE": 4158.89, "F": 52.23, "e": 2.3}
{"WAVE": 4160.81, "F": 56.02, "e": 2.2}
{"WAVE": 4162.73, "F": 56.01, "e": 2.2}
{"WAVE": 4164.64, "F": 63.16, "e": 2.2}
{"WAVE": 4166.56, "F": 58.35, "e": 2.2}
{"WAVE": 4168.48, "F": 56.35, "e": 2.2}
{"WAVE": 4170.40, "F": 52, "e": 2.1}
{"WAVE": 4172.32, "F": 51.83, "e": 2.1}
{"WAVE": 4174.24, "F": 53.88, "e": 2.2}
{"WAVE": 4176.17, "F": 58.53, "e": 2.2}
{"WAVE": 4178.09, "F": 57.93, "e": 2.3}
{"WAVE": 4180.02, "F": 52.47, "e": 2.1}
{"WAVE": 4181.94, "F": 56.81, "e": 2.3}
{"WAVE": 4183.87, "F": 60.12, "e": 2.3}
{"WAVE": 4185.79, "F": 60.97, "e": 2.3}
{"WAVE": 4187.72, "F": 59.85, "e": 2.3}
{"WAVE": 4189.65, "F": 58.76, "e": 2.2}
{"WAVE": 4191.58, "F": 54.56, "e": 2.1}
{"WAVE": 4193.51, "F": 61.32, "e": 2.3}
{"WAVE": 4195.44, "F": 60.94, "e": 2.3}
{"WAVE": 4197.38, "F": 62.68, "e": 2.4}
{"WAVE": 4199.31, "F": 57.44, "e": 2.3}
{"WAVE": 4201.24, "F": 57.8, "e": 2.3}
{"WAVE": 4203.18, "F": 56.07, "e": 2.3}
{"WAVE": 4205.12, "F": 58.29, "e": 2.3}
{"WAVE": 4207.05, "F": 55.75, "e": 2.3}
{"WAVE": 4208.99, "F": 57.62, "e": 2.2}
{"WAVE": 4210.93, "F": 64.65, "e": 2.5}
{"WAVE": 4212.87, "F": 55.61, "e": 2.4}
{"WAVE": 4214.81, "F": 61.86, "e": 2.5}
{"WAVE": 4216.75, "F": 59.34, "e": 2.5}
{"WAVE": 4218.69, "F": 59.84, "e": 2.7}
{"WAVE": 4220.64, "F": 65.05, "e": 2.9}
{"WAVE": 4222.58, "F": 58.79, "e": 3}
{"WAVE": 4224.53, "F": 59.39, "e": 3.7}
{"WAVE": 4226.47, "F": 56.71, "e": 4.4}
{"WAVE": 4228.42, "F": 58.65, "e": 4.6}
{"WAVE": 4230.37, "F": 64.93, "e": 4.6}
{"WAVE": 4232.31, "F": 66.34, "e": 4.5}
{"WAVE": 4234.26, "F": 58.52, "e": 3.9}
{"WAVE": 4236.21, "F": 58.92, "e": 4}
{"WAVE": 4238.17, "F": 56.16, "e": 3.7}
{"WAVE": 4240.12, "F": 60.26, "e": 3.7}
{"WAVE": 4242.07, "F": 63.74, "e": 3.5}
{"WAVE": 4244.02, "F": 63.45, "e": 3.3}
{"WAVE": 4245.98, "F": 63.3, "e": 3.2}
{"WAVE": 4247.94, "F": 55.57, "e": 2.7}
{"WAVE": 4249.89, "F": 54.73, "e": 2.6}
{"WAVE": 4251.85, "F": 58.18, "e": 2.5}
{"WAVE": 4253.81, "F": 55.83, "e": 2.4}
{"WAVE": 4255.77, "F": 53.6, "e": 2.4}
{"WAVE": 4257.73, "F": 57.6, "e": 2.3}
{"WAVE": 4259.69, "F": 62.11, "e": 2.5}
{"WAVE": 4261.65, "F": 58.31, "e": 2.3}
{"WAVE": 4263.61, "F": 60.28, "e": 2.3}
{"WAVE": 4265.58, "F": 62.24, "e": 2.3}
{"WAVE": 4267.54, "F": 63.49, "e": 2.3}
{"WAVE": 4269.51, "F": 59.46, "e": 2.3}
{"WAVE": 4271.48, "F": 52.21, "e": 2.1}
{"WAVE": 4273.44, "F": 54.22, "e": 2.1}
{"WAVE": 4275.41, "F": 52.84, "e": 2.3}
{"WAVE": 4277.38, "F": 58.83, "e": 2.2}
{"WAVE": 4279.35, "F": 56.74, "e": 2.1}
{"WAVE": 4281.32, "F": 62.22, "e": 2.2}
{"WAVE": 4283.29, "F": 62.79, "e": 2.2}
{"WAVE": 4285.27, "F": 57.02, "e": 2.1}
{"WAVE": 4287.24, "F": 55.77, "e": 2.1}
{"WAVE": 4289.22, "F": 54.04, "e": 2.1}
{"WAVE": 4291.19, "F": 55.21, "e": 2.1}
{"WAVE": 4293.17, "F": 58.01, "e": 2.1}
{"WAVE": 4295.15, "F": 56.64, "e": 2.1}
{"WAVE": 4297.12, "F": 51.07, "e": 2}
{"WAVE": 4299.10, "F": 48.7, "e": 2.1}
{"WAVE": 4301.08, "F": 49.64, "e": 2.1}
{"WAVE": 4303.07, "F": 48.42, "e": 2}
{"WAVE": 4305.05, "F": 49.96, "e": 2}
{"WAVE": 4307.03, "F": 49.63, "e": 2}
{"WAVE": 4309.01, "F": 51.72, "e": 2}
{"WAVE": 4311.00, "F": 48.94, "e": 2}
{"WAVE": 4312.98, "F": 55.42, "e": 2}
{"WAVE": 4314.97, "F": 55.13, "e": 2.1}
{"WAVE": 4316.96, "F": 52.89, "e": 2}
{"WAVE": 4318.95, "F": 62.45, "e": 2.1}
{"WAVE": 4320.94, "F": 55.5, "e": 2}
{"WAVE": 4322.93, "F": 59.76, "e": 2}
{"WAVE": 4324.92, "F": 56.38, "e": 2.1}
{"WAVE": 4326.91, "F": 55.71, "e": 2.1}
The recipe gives 0.10 mag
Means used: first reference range 62.4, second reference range 59.6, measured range 56.1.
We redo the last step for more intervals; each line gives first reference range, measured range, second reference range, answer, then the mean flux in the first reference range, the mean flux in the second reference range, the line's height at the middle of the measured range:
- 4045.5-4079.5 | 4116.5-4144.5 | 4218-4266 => 0.11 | 63.2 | 59.7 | 61.9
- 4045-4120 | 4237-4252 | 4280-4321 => -0.07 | 59.9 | 54.3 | 55.8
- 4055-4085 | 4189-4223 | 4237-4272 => 0.02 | 63.5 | 59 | 60.2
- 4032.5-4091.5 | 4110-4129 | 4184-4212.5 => 0.12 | 60.7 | 59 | 60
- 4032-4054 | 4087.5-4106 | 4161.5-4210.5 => -0.06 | 57.5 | 57.6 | 57.5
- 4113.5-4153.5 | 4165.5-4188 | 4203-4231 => 0.02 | 55.7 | 59.5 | 57.7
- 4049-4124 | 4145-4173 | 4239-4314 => 0.05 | 59.8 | 56.4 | 58.5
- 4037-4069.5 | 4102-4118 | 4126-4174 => 0.05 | 61.1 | 56.1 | 58.2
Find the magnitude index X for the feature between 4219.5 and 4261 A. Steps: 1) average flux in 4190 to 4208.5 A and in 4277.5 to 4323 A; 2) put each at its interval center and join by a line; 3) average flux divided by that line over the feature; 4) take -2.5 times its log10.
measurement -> -0.05 mag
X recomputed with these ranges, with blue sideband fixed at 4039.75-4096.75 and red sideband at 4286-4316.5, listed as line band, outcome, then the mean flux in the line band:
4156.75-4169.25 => 0.01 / 57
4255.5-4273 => -0.10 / 58.9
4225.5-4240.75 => -0.09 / 60.1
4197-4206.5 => -0.04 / 58.1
